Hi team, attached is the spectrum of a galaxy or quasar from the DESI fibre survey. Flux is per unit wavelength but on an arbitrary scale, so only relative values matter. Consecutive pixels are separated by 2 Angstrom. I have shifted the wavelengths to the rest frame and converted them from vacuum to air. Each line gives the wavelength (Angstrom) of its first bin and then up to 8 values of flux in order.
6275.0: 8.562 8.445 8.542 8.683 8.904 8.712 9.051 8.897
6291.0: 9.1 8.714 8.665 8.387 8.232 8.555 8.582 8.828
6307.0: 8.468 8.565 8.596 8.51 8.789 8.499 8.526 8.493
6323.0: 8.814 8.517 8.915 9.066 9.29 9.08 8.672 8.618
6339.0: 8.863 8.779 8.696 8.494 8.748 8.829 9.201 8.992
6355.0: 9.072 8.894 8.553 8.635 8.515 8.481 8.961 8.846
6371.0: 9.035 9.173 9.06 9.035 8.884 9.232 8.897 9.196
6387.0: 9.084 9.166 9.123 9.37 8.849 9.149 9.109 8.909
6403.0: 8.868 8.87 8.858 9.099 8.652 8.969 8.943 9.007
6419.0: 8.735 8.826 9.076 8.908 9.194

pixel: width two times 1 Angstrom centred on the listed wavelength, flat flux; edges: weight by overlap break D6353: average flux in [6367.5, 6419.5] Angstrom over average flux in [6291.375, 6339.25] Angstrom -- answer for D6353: 1.04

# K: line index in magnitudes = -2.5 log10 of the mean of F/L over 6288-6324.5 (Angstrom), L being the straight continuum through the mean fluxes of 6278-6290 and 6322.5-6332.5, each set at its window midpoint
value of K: 0.03 mag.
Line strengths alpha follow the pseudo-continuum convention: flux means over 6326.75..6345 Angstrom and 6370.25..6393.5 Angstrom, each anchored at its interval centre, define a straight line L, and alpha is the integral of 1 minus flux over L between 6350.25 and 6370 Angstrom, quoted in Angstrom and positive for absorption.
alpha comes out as 0.4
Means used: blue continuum 8.86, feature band 8.81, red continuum 9.1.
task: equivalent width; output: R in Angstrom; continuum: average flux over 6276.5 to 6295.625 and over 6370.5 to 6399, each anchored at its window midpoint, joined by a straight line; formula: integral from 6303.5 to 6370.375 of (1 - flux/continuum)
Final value 1.4 Angstrom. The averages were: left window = 8.78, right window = 9.09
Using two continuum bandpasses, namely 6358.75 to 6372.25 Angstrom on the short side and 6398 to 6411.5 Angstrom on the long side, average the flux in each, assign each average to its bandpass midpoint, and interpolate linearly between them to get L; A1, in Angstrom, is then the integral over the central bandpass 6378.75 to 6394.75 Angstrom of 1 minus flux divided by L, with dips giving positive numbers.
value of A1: -0.51 Angstrom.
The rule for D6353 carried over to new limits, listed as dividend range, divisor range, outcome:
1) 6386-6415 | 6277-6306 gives 1.04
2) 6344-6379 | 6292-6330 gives 1.03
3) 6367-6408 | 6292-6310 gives 1.06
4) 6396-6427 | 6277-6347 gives 1.03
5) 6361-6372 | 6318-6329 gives 1.01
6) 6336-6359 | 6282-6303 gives 1.01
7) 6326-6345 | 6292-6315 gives 1.04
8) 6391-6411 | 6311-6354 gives 1.03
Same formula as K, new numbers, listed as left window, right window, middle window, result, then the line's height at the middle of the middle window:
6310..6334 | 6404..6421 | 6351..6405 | -0.02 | 8.84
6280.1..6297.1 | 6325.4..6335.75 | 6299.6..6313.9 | 0.04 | 8.89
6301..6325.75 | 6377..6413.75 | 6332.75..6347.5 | 0.00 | 8.73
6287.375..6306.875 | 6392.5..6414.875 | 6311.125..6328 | 0.01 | 8.73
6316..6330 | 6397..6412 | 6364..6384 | -0.02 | 8.84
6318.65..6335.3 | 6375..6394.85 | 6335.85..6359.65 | 0.01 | 8.93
